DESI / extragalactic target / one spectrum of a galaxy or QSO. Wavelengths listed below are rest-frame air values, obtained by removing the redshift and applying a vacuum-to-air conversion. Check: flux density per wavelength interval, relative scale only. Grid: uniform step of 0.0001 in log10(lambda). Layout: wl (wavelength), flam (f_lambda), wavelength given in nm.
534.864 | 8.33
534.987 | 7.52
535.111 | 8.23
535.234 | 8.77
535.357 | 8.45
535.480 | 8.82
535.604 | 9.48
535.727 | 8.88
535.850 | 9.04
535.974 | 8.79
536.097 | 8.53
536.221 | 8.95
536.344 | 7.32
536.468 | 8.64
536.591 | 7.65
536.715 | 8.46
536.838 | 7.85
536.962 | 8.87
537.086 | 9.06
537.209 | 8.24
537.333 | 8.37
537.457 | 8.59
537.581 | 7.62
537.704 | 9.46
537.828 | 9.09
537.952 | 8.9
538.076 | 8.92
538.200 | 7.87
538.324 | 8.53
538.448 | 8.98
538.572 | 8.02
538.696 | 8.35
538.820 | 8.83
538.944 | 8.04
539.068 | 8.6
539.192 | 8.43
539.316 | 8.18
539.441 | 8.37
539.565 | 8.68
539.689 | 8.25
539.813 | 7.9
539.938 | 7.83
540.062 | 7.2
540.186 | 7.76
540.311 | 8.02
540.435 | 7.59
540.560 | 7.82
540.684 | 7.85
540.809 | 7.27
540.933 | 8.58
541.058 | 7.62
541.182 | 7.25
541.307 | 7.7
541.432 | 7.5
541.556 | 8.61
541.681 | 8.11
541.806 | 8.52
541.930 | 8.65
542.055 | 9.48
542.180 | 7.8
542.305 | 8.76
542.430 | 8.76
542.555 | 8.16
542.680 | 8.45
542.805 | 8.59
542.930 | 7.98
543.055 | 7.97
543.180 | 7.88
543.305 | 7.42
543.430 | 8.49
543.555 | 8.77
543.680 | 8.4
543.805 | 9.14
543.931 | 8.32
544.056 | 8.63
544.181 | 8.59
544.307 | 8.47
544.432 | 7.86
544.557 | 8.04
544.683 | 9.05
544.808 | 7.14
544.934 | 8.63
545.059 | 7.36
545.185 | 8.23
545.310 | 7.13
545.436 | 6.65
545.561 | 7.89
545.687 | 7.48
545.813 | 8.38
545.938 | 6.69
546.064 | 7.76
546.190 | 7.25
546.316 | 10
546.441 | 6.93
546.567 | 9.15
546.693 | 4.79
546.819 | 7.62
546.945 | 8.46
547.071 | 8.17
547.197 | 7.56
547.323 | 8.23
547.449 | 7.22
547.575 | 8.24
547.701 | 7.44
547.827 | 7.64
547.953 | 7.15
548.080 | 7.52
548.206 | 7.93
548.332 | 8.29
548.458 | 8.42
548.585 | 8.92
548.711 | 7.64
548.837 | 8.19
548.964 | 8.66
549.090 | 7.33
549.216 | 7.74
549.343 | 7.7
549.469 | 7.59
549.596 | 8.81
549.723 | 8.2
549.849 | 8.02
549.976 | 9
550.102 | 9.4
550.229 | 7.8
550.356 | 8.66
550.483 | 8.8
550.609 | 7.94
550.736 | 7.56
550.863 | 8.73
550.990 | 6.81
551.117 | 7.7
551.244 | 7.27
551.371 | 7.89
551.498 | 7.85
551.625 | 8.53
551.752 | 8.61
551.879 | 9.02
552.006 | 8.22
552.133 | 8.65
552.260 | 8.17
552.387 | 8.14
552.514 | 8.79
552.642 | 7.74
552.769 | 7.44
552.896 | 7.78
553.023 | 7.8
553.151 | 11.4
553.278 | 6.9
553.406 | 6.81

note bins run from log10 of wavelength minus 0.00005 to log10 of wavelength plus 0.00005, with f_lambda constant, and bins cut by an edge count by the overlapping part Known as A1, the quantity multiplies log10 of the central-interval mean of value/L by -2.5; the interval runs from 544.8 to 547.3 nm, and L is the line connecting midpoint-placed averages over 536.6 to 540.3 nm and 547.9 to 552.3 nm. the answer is 0.073 mag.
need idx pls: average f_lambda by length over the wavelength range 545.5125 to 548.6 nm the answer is 7.79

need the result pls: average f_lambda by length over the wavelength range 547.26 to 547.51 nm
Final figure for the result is 7.73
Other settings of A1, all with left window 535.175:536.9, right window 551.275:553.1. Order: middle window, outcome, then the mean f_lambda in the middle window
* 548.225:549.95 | 0.02 mag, 8.13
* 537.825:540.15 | 0.02 mag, 8.34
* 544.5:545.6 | 0.08 mag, 7.79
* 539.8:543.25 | 0.05 mag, 8.06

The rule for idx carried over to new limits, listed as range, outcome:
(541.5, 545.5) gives 8.25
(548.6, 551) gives 8.18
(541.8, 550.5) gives 8.08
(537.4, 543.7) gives 8.24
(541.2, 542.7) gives 8.34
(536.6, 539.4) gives 8.49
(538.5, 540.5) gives 8.13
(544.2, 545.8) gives 7.86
